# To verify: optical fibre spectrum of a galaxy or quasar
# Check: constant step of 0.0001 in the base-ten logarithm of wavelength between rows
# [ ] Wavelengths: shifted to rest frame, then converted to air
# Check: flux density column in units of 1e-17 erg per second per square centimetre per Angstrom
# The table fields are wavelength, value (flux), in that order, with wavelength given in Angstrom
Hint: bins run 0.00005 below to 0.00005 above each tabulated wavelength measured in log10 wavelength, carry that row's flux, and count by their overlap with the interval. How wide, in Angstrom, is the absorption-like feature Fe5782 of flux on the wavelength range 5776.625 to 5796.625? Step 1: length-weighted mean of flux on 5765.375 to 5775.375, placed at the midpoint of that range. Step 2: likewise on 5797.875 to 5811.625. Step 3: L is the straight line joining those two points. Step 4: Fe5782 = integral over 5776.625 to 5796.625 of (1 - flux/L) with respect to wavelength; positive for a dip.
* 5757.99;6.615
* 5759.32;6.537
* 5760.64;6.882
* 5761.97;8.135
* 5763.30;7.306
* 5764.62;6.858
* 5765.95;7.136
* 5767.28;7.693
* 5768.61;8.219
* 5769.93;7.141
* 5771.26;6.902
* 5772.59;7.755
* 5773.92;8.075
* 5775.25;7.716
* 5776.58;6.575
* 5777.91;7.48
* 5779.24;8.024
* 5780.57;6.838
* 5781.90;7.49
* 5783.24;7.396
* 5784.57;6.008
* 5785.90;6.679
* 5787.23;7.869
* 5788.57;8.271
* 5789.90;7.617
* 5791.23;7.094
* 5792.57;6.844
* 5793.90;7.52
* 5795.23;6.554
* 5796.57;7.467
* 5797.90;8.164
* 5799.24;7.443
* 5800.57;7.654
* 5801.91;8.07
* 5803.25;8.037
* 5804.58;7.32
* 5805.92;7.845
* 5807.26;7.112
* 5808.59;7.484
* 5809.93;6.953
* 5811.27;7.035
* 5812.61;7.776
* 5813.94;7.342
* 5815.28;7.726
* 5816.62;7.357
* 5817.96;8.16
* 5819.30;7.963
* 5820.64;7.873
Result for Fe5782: 0.8 Angstrom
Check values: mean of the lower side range 7.58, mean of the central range 7.25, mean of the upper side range 7.54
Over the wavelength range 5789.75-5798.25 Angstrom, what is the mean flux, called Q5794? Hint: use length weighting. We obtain 7.28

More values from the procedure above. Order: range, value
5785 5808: 7.49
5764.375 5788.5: 7.35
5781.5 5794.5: 7.27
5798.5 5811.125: 7.53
